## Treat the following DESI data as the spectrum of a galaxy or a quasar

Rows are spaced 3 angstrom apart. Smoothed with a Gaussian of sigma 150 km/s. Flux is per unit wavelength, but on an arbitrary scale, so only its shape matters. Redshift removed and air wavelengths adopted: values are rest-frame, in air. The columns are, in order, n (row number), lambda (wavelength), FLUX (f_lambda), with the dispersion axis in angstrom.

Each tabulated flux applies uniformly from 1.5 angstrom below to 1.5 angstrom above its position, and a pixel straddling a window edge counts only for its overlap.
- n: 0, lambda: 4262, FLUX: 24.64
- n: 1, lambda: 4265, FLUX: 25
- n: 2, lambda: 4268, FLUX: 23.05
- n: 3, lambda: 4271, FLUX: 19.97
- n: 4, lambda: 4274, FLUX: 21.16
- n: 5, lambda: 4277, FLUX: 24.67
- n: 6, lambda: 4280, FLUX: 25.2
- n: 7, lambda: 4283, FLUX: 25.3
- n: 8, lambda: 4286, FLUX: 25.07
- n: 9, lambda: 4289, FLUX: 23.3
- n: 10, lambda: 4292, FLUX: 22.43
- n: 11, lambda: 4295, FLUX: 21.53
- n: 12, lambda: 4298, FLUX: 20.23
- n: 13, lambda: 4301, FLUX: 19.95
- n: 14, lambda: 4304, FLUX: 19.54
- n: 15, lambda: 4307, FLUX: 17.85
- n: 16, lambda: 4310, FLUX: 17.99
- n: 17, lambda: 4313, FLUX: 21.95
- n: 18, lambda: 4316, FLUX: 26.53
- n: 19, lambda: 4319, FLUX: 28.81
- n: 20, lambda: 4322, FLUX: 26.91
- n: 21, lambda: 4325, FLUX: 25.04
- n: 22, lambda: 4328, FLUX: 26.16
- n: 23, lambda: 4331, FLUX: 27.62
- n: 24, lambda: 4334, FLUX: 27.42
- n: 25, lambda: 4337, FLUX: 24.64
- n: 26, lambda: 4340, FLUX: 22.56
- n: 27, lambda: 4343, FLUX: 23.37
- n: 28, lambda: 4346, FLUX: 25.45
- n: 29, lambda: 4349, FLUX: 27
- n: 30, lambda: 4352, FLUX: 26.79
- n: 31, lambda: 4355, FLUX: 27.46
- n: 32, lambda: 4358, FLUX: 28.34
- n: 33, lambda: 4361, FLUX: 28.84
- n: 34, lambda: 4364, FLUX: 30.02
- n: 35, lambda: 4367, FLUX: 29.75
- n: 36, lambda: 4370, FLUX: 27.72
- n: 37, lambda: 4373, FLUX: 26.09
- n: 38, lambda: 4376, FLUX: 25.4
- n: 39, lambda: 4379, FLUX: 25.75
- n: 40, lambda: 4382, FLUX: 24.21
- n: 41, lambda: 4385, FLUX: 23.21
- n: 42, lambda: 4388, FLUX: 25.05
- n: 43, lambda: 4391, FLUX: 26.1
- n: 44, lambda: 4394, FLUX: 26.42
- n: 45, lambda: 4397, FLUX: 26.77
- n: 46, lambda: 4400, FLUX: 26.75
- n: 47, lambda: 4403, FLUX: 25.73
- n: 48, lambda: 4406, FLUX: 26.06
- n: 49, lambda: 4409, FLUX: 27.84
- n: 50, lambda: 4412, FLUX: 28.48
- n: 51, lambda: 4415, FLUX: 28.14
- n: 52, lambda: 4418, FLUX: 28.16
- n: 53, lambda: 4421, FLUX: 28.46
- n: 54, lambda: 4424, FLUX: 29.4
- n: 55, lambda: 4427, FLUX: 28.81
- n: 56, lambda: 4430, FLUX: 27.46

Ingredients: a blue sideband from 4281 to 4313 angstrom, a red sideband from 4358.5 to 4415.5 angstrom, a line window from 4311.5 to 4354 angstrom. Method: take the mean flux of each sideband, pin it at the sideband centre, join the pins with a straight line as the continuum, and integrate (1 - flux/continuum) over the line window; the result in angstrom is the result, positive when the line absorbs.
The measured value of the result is -4.0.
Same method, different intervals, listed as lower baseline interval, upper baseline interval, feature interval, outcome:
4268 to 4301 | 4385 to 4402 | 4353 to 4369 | -2.4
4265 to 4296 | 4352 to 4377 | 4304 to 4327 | 1.7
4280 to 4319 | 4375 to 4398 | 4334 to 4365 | -3.1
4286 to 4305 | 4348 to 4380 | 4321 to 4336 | -1.3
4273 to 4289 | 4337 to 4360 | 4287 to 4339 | 3.4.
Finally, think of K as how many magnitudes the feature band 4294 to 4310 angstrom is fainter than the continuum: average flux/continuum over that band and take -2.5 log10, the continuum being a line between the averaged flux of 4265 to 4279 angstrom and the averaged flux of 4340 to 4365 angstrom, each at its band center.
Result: 0.23 mag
